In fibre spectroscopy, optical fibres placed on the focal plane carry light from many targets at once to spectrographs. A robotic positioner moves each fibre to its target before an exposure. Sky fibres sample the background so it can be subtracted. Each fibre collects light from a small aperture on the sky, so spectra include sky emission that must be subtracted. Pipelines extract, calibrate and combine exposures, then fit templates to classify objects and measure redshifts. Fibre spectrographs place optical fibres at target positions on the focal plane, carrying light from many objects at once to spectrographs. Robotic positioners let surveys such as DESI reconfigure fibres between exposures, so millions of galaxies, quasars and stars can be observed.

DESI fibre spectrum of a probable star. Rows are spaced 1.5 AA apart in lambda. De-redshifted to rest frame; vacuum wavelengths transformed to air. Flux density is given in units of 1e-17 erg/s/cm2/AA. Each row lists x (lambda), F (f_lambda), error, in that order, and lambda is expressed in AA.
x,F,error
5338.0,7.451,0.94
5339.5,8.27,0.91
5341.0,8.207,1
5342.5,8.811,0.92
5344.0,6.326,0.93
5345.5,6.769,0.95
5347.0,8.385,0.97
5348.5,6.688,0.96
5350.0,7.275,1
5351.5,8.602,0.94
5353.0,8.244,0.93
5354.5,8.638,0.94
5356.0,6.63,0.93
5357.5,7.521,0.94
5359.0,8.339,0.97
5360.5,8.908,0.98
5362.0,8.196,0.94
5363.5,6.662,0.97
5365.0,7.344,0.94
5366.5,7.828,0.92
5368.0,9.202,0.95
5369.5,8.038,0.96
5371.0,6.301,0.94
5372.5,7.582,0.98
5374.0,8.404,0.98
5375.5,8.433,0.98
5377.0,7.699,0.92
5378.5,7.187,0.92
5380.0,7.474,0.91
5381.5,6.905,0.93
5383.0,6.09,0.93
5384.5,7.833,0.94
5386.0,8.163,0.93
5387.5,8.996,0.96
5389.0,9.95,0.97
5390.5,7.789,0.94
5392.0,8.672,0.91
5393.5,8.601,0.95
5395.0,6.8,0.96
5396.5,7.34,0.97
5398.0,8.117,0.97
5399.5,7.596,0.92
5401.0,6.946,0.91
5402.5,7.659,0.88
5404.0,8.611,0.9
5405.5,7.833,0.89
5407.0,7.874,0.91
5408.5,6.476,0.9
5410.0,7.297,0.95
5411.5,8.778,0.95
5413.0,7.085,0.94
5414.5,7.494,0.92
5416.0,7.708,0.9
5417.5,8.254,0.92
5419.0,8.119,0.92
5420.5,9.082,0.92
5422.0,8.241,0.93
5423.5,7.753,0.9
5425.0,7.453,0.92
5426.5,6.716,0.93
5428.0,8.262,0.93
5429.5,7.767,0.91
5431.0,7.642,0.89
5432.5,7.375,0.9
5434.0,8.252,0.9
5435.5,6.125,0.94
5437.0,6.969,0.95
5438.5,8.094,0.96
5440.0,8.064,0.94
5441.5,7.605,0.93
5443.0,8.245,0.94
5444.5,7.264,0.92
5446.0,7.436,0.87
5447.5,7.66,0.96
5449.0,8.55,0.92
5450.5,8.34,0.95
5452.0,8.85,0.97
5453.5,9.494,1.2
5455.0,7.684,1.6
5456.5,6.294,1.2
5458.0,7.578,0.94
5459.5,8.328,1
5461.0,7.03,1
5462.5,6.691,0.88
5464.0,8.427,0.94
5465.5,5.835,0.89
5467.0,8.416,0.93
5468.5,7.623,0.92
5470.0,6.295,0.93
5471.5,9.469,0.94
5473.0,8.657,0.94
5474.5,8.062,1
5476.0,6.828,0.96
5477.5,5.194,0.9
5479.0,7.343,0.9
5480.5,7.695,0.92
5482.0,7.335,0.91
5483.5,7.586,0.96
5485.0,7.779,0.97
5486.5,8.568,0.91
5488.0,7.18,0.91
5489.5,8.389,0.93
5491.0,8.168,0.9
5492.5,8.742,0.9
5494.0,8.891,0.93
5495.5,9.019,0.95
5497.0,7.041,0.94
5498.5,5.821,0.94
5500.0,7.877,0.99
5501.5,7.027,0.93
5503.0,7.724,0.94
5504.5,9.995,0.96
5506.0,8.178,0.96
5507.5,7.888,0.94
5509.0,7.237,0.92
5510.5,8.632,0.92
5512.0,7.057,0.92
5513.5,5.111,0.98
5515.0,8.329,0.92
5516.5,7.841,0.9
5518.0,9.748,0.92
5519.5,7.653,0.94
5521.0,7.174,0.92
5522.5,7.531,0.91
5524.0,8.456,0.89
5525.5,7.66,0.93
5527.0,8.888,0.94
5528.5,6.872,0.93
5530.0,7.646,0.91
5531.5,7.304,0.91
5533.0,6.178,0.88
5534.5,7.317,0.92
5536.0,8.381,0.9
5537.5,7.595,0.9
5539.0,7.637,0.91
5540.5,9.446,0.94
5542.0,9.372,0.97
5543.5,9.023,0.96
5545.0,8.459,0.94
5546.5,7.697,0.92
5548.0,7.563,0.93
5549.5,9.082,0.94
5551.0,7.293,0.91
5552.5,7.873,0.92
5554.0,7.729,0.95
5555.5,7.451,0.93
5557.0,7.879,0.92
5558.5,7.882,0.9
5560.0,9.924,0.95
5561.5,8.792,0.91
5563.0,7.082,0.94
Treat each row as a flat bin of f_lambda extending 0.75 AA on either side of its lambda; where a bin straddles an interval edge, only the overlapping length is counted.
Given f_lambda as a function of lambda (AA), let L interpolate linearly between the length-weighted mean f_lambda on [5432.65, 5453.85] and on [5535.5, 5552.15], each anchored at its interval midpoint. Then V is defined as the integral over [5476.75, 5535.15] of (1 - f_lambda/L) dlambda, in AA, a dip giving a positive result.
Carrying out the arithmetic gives 3.2 AA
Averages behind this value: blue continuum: 7.88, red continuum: 8.31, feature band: 7.69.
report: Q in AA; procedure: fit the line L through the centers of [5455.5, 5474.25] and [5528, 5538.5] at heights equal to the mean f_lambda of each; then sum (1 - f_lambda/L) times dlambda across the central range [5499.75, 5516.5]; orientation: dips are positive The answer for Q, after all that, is -0.7 AA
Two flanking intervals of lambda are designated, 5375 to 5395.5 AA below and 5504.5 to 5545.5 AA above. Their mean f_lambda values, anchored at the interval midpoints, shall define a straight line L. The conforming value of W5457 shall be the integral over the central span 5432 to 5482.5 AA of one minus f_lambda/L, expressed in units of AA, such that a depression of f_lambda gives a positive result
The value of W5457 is 1.8 AA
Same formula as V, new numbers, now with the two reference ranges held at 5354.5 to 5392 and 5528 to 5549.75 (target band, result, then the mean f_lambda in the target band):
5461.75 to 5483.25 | 1.3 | 7.42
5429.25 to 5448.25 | 0.8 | 7.57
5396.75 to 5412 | 0.3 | 7.69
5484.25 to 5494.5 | -0.4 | 8.23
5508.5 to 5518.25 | 0.4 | 7.62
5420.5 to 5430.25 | 0.1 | 7.81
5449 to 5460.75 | -0.2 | 8.07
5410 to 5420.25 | -0.1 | 7.92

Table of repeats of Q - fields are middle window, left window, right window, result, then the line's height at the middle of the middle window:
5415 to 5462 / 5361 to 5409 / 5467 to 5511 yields -0.1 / 7.79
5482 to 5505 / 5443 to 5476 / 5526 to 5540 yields -0.8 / 7.69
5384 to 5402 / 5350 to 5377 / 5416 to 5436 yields -0.5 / 7.85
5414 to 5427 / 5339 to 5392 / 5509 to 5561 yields -0.1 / 7.86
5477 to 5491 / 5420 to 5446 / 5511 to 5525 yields 0.3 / 7.68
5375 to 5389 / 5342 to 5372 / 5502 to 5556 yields 0.0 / 7.75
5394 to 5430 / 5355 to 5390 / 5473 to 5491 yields -0.1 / 7.71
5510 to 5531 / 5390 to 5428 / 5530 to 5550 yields 0.7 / 8.01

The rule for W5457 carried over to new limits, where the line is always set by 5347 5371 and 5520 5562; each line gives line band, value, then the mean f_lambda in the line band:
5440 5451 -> 0.1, 7.87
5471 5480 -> 0.5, 7.54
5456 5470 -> 1.1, 7.32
